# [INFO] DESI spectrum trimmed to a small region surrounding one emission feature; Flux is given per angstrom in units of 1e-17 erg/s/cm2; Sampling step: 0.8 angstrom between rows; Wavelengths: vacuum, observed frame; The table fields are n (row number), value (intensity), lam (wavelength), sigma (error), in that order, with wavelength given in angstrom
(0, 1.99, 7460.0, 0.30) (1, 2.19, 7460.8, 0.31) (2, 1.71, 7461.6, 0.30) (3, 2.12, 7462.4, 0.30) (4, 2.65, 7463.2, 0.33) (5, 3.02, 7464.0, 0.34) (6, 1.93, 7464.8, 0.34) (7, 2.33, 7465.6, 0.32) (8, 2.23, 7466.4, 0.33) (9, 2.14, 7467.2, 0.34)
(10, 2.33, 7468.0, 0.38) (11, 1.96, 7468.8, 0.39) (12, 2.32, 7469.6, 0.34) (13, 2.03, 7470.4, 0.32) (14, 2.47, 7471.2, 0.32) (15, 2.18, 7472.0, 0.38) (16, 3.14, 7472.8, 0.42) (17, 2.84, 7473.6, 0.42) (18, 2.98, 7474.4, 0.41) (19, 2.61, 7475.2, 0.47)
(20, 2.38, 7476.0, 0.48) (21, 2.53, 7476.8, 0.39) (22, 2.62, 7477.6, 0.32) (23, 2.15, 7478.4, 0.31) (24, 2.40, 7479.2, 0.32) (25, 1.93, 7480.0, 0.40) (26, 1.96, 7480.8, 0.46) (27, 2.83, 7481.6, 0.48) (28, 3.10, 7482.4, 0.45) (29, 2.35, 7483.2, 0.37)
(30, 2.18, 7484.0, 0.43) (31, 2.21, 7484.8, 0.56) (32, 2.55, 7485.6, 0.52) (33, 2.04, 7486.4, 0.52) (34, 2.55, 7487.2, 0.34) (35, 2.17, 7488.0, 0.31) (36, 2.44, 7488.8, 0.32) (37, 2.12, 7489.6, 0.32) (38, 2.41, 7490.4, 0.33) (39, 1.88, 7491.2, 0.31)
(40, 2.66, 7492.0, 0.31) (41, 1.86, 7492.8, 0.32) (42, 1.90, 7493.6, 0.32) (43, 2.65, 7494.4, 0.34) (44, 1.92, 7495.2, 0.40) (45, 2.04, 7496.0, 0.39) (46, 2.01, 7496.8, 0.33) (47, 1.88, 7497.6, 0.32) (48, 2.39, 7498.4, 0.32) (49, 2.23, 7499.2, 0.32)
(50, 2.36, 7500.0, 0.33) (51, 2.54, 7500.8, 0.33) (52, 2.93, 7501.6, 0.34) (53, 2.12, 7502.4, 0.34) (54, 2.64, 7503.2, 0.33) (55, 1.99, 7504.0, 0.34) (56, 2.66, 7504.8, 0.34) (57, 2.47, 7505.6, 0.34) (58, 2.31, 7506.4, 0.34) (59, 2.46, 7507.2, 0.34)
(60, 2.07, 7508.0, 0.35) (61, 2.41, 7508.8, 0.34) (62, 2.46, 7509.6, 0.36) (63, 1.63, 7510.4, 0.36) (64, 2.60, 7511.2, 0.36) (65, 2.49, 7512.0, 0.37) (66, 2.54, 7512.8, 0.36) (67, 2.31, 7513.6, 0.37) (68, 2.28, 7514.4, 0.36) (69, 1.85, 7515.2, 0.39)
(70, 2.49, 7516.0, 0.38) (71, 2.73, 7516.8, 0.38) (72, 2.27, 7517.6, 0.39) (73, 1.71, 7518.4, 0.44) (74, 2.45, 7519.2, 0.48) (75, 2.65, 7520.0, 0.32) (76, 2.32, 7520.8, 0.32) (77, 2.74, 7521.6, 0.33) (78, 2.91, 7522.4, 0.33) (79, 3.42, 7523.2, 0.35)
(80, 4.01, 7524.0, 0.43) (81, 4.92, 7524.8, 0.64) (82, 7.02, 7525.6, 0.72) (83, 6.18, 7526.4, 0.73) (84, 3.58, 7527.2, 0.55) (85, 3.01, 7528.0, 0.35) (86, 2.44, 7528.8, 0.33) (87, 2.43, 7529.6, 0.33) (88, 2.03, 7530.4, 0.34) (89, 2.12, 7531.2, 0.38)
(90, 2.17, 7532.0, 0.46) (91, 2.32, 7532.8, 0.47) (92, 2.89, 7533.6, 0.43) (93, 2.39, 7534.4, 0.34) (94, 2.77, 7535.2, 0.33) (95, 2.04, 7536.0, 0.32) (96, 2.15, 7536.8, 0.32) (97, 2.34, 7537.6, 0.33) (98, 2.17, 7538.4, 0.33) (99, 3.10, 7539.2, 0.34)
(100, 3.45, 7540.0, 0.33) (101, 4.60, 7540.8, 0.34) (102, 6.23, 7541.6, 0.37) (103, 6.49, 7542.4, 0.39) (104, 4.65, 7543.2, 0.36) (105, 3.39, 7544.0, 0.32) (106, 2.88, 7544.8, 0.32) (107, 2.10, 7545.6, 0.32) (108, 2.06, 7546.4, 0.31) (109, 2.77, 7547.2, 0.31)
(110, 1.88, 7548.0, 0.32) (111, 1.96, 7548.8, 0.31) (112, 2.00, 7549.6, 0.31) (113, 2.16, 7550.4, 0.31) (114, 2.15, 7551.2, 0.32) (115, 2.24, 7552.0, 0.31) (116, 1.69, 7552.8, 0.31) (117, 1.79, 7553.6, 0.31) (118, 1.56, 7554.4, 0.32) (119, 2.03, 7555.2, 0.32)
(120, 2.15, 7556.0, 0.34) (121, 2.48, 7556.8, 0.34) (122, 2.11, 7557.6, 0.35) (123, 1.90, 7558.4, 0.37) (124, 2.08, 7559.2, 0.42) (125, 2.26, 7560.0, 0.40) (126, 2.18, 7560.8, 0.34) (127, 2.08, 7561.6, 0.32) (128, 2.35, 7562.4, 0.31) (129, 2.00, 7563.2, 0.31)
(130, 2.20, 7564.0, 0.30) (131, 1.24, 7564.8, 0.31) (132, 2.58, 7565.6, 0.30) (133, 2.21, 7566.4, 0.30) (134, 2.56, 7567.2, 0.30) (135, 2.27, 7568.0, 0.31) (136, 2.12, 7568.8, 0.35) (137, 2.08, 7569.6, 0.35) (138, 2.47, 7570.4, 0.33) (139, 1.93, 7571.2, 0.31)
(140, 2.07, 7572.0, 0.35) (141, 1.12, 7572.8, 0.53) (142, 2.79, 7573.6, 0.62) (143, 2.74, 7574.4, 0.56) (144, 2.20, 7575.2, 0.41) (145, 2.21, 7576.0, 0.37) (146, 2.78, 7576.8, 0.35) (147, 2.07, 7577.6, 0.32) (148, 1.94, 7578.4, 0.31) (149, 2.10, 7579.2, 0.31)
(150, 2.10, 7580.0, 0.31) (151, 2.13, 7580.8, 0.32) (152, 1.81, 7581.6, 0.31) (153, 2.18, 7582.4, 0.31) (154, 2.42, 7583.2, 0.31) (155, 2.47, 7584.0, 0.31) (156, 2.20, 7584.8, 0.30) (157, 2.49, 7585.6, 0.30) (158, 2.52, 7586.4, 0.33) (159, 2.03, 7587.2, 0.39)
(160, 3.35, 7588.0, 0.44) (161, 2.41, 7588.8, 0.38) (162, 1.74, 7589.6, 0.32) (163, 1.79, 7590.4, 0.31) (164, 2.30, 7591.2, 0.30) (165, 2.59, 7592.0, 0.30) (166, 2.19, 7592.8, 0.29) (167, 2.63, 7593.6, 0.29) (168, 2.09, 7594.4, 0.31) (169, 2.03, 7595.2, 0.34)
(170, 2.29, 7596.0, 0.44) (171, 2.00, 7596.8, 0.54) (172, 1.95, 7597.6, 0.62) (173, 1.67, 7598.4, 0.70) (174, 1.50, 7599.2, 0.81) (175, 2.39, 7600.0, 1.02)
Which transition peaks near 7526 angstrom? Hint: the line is [S II] 6716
